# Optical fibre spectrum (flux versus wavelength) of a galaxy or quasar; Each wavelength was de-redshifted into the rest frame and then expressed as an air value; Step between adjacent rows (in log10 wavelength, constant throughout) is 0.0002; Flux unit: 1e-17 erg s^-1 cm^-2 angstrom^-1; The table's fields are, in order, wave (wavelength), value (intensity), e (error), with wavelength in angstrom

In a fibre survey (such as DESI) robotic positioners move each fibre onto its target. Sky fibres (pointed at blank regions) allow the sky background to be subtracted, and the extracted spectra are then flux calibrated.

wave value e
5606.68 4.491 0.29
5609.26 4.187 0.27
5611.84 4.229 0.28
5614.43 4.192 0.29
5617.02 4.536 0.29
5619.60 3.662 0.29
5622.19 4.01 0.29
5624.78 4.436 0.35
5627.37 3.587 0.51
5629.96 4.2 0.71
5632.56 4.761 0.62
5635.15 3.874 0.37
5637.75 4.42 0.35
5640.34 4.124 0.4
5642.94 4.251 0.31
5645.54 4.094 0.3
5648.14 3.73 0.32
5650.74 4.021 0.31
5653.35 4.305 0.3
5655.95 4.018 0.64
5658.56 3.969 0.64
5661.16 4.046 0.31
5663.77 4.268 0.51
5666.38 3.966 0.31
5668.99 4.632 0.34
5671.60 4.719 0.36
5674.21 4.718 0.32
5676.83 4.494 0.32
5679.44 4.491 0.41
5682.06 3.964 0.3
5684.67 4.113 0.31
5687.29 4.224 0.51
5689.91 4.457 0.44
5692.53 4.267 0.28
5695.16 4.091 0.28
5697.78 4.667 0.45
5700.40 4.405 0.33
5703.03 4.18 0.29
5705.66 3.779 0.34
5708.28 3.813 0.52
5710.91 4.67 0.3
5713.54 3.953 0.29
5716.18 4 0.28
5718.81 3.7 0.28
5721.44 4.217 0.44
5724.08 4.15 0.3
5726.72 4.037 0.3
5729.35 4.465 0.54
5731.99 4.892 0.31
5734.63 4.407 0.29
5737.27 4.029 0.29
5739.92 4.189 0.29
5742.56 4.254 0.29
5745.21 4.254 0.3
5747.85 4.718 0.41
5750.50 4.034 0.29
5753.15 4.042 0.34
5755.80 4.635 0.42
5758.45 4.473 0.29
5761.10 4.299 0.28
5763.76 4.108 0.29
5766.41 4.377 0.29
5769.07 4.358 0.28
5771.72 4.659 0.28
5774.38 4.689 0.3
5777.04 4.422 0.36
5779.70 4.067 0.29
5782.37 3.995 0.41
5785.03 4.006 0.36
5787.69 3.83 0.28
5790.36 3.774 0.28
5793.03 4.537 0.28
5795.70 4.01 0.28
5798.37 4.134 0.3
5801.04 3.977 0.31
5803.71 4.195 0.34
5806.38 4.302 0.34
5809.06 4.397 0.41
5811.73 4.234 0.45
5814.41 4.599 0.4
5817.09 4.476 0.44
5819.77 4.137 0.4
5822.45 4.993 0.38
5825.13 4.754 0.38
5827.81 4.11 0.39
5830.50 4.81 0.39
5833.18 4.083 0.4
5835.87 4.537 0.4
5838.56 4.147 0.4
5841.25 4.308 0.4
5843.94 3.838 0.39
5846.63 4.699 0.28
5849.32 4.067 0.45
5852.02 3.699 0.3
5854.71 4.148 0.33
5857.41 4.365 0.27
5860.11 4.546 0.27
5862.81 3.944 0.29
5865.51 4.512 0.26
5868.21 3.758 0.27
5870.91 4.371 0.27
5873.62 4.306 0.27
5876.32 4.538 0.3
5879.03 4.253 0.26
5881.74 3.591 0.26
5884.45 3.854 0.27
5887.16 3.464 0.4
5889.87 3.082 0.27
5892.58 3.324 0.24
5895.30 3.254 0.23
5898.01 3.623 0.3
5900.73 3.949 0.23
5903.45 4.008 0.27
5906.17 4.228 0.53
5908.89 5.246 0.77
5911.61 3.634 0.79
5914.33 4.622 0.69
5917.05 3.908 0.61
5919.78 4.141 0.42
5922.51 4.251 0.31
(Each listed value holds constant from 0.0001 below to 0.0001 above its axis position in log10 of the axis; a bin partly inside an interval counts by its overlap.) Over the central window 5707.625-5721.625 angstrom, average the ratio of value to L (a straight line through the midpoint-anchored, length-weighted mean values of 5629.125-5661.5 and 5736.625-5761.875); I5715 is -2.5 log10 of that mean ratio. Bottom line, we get 0.05 mag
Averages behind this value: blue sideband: 4.14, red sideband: 4.3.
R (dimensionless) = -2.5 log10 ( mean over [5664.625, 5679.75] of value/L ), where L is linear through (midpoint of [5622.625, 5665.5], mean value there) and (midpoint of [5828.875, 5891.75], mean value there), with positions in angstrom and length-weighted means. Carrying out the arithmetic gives -0.094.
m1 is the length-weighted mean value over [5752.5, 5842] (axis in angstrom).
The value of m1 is 4.31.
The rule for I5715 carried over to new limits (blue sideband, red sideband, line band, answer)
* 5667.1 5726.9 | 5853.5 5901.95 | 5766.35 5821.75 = -0.044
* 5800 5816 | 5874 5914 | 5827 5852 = -0.029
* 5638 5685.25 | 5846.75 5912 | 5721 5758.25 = -0.043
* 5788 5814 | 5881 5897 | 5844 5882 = -0.155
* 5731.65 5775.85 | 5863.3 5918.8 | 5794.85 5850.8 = -0.040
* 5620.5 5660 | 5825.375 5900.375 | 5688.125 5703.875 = -0.063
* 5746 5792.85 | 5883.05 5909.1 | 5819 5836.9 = -0.121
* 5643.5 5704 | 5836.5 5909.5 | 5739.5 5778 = -0.054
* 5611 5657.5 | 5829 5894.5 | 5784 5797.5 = 0.018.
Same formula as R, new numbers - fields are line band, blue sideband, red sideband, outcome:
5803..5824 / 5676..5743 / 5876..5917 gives -0.10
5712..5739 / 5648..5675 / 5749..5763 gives 0.02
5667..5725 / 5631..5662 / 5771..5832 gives -0.02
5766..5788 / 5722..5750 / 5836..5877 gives 0.00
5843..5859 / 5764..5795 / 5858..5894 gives -0.03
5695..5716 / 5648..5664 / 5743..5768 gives 0.00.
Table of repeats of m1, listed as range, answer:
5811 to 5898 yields 4.14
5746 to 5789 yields 4.29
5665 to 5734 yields 4.27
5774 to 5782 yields 4.31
